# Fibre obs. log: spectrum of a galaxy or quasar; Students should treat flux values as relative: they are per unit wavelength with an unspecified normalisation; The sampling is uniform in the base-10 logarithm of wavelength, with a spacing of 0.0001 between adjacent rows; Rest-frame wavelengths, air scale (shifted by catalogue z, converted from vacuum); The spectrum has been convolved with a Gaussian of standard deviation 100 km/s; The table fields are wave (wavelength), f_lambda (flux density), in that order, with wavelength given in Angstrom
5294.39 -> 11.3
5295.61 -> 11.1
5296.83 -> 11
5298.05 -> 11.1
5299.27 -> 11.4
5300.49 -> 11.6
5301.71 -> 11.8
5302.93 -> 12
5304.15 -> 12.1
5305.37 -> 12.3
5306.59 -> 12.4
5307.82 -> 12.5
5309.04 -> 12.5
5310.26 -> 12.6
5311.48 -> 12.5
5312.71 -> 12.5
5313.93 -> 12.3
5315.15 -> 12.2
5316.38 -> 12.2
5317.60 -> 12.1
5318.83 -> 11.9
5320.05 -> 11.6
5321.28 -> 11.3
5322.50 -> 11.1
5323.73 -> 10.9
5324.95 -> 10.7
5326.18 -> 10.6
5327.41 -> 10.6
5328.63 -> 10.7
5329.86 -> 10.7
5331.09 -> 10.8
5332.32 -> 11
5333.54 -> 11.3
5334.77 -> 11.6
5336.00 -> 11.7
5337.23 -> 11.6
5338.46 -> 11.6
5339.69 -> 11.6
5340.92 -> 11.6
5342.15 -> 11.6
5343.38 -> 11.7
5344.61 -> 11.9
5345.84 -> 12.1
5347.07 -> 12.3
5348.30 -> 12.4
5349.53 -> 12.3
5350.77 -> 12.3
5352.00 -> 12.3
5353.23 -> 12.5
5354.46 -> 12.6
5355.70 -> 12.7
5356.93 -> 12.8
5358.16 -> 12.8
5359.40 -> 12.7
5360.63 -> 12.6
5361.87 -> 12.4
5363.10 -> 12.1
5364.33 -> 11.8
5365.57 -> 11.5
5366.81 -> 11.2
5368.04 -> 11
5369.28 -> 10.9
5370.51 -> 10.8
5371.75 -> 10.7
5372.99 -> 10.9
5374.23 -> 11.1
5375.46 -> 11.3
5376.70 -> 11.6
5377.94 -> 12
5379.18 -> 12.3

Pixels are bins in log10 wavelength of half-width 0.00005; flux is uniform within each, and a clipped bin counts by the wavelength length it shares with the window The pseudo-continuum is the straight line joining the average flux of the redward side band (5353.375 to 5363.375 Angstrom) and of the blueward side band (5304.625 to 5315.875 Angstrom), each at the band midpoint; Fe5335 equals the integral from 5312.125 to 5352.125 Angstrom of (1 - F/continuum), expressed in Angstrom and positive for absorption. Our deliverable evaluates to 2.9 Angstrom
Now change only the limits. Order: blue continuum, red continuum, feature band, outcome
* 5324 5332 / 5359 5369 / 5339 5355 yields -1.1 Angstrom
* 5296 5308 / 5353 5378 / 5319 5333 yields 1.0 Angstrom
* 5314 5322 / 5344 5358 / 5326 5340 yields 1.1 Angstrom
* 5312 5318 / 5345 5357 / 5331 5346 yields 1.0 Angstrom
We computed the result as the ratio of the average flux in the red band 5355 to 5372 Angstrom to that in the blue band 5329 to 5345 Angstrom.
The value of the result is 1.04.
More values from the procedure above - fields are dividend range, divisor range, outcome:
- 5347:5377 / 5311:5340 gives 1.04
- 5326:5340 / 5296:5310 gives 0.94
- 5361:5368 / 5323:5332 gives 1.10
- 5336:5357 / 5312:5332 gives 1.06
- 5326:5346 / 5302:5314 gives 0.92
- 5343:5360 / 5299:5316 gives 1.02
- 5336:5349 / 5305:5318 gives 0.96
